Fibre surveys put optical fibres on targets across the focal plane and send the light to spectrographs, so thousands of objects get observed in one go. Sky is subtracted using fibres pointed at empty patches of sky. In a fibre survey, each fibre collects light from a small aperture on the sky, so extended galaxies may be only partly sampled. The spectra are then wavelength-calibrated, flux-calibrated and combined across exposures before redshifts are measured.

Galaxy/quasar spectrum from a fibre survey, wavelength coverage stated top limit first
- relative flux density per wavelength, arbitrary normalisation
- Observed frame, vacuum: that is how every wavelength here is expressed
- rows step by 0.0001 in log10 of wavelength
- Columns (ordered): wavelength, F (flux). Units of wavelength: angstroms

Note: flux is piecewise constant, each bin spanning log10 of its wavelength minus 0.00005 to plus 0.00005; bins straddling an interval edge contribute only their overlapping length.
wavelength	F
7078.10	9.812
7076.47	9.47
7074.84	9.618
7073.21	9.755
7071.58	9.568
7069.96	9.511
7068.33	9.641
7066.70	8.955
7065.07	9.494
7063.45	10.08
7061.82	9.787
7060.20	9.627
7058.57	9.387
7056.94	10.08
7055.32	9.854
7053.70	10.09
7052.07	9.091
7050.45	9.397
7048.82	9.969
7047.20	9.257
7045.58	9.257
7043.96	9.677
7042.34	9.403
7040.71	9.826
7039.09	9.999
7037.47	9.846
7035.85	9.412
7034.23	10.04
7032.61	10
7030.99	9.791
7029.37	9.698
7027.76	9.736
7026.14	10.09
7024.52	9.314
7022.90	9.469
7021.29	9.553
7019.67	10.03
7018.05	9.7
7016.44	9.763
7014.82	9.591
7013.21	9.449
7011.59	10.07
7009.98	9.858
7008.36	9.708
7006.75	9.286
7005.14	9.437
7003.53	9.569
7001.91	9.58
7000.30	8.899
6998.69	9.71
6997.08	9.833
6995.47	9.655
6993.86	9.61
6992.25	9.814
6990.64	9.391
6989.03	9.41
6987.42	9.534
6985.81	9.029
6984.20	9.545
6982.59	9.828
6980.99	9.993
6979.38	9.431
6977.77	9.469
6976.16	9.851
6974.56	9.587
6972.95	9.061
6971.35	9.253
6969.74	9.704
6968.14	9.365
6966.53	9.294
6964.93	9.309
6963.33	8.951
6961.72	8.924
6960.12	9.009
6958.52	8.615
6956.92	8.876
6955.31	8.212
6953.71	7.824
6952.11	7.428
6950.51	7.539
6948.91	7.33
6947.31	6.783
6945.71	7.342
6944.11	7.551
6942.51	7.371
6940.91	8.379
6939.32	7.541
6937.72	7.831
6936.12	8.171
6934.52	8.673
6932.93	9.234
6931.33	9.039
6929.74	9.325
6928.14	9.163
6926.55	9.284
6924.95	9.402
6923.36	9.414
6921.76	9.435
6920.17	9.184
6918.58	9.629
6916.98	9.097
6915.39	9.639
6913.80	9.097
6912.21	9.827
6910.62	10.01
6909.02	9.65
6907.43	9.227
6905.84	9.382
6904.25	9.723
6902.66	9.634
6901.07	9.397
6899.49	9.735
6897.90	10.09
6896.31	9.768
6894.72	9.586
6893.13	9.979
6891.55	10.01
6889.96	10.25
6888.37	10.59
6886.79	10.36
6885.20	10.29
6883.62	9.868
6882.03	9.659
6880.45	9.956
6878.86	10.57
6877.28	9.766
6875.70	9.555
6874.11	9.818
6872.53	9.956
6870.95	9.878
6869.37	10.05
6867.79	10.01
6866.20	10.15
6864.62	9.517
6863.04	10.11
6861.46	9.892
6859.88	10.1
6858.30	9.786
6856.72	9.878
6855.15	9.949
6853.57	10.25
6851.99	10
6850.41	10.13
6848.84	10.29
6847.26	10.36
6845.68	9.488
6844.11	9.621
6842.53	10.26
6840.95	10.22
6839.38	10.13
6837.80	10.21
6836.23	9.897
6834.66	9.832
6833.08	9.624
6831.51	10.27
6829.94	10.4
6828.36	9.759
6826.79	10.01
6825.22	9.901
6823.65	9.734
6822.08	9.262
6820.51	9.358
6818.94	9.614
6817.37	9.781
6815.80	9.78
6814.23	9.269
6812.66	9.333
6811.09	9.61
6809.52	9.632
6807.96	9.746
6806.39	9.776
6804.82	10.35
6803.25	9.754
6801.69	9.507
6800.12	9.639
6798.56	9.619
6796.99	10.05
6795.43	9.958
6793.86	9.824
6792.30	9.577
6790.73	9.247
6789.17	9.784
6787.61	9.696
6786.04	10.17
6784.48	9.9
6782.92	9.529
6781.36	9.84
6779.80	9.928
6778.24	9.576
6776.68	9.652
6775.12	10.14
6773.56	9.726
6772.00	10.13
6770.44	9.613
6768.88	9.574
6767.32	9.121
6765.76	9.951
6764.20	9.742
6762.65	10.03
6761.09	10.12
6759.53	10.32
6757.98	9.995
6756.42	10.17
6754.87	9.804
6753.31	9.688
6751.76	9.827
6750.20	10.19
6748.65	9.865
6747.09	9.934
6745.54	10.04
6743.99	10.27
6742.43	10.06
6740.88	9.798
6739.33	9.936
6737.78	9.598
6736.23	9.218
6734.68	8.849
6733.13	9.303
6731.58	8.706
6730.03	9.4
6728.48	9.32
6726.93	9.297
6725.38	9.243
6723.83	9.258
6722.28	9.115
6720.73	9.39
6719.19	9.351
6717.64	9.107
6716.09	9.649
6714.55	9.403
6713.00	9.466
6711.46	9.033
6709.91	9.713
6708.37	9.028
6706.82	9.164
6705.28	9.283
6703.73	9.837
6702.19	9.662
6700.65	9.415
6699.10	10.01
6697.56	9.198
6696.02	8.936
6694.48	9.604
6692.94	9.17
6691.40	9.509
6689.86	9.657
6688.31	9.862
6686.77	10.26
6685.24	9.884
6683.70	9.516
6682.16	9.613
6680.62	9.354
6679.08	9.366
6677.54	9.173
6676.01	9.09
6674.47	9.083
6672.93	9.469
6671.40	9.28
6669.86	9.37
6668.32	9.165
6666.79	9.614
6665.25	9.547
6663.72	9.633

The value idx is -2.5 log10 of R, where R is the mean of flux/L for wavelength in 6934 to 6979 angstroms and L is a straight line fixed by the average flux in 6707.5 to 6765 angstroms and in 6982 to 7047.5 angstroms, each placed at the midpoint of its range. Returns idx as 0.14 mag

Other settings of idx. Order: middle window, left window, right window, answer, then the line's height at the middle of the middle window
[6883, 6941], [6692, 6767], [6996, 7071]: 0.02 mag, 9.62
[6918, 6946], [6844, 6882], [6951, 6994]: 0.09 mag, 9.47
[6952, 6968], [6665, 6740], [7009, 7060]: 0.11 mag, 9.63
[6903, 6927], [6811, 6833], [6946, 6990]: -0.03 mag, 9.21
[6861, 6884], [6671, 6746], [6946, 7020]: -0.07 mag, 9.3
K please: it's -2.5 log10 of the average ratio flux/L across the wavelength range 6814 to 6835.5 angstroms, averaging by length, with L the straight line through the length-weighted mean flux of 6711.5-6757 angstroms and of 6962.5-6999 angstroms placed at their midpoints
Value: -0.03 mag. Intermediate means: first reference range 9.55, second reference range 9.5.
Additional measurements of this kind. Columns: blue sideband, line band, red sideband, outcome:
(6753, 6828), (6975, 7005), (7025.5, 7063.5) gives 0.02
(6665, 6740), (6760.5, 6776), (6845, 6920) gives -0.03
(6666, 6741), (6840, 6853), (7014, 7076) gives -0.06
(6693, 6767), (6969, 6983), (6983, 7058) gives 0.01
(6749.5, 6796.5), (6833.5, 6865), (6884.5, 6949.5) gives -0.06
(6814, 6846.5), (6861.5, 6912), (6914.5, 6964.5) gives -0.08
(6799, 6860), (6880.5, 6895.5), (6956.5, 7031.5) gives -0.04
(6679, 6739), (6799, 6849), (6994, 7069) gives -0.04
